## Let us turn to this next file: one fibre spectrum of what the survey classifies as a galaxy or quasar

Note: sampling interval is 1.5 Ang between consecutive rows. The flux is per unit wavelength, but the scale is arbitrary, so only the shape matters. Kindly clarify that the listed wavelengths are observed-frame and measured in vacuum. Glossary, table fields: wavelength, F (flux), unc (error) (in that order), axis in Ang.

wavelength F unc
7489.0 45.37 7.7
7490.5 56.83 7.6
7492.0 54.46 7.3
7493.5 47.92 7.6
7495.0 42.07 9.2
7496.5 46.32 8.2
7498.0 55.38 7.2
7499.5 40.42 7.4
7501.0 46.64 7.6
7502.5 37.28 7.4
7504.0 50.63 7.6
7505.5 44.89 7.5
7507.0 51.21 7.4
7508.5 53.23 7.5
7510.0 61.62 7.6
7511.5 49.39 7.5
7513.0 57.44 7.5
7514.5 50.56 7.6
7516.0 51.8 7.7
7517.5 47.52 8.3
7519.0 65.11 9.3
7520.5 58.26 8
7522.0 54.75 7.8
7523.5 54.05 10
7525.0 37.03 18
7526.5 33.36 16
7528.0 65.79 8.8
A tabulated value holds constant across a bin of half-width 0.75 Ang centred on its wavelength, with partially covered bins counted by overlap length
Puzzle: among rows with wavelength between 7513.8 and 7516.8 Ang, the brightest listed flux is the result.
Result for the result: 51.8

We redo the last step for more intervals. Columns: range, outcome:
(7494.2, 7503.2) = 55.38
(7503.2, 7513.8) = 61.62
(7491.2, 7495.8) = 54.46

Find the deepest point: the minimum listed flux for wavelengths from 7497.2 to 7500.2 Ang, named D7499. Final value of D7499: 40.42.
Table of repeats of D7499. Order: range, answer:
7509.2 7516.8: 49.39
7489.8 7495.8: 42.07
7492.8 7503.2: 37.28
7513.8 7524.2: 47.52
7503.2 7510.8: 44.89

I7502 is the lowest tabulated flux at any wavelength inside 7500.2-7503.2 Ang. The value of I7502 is 37.28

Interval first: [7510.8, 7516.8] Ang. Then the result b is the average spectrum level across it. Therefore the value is 52.3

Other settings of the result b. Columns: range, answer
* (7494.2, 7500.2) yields 46.1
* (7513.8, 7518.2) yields 50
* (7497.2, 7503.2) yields 45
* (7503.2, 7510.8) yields 52.2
